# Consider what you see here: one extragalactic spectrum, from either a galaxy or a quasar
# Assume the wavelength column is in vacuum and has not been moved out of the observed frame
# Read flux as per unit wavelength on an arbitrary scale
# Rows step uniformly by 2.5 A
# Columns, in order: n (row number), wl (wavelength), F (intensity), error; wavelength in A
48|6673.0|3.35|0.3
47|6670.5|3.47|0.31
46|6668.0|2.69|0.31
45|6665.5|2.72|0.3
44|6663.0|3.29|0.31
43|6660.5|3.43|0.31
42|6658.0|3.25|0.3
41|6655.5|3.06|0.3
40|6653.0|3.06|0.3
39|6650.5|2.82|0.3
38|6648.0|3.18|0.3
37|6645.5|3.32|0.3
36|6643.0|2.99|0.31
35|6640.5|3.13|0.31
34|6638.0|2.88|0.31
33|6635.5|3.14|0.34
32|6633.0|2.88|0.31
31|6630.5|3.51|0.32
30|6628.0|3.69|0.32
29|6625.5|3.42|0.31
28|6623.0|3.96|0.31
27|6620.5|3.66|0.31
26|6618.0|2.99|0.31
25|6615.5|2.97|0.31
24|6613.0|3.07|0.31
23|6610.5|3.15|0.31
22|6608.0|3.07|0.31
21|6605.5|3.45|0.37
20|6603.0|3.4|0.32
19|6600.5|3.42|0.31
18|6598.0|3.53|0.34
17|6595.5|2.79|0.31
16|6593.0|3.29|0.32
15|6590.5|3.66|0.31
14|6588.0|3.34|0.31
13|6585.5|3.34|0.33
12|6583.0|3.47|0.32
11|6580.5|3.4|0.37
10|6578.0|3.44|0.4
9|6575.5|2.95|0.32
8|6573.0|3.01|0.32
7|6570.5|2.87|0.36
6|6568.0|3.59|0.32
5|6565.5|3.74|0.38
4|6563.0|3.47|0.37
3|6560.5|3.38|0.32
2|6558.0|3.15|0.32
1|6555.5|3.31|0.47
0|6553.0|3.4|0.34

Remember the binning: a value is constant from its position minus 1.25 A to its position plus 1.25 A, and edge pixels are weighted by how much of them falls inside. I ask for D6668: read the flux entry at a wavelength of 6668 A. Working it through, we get 2.69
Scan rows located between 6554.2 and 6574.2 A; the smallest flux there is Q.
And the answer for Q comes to 2.87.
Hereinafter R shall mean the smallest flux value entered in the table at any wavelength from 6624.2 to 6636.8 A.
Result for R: 2.88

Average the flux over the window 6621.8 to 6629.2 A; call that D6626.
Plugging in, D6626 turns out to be 3.69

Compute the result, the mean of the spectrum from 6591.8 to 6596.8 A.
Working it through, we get 3.04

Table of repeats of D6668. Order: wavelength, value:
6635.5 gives 3.14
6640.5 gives 3.13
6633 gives 2.88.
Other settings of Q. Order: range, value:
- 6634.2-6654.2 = 2.82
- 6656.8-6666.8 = 2.72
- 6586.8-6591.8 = 3.34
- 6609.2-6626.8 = 2.97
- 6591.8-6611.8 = 2.79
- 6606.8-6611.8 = 3.07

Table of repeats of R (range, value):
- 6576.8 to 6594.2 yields 3.29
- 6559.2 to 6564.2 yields 3.38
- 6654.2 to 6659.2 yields 3.06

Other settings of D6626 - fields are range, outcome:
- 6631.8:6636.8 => 3.01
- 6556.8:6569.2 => 3.47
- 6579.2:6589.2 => 3.39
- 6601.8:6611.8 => 3.27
